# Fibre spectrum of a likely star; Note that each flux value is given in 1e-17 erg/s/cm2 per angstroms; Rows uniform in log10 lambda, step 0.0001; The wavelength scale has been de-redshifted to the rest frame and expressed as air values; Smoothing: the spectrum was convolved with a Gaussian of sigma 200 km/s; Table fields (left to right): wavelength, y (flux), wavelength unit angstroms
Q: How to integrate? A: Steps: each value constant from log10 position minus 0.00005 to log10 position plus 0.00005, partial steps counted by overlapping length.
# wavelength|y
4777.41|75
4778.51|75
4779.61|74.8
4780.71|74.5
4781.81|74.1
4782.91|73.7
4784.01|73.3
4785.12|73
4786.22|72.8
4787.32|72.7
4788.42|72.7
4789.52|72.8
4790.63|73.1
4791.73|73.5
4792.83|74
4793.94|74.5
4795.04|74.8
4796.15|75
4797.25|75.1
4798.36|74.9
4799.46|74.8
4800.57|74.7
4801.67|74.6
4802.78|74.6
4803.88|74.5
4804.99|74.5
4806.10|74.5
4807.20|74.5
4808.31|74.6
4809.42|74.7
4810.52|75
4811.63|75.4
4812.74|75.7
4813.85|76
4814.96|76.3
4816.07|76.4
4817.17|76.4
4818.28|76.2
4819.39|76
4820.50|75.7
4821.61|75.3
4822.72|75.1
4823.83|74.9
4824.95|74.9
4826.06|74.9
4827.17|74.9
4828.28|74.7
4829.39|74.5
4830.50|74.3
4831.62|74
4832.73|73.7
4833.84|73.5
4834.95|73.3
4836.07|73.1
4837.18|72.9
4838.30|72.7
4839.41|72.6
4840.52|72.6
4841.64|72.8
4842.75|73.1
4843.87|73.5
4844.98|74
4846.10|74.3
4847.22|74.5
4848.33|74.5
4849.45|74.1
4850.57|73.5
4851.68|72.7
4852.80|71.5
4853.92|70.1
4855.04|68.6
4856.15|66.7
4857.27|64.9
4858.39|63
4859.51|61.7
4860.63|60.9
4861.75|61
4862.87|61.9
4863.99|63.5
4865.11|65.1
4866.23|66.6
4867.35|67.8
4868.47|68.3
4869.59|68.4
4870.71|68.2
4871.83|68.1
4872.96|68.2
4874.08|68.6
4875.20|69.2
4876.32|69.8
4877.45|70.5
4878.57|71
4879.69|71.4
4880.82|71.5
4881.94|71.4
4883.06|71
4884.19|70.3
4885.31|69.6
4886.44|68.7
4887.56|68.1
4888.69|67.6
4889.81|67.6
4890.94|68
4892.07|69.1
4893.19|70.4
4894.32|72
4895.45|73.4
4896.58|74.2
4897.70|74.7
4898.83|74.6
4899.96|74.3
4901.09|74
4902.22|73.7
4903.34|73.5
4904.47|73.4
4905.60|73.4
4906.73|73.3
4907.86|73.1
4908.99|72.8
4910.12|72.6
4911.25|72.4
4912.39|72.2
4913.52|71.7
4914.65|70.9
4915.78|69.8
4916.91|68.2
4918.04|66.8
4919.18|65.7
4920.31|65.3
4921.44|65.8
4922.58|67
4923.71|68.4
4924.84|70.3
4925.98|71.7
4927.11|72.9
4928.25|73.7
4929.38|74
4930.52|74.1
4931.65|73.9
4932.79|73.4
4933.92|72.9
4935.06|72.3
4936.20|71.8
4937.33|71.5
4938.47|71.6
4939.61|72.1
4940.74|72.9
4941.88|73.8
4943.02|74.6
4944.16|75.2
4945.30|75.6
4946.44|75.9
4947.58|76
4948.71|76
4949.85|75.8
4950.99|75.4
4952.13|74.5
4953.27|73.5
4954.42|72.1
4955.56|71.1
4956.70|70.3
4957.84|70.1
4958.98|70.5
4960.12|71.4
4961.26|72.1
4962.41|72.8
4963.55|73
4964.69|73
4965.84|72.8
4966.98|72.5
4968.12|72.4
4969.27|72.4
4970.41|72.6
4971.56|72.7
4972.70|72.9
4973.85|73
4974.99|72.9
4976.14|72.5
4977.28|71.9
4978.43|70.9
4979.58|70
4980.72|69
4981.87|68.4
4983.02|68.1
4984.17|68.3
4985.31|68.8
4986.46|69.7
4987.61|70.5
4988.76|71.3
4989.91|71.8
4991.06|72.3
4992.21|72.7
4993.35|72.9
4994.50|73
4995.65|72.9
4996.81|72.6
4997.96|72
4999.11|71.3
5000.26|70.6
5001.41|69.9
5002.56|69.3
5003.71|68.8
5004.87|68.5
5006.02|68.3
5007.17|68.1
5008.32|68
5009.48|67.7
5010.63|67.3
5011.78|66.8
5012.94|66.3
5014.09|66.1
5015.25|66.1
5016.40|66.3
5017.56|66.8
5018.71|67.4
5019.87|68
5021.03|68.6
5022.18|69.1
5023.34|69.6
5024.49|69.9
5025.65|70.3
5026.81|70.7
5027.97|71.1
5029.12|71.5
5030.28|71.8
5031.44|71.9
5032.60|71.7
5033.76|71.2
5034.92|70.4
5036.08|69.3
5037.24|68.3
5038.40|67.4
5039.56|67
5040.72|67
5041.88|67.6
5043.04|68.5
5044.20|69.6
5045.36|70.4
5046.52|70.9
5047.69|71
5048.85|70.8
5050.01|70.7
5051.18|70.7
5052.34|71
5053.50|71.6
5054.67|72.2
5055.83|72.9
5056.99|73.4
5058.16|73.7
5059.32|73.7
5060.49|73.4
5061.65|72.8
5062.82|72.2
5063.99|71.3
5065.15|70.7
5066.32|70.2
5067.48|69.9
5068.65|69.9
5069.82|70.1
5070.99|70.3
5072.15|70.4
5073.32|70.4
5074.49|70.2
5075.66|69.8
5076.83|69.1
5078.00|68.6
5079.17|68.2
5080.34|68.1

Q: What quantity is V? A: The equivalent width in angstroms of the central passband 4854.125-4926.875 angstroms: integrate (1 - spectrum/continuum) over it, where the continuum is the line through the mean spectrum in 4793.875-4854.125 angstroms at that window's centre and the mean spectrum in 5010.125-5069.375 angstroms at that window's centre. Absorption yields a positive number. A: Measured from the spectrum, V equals 3.7 angstroms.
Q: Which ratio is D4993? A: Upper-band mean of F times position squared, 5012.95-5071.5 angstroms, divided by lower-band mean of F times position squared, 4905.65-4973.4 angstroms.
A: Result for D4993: 1.01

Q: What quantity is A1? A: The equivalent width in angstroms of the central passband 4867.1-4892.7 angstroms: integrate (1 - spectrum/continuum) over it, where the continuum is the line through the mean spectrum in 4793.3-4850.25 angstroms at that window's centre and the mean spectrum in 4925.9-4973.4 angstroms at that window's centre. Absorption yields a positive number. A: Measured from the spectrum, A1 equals 1.6 angstroms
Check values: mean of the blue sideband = 74.5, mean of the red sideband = 73.1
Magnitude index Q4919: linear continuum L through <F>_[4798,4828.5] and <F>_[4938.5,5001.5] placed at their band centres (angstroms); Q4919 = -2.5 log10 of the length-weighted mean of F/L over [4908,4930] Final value 0.05 mag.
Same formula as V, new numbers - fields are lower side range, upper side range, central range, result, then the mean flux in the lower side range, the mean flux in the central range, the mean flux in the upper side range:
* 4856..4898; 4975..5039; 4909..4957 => -2.2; 68.2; 72.1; 69.7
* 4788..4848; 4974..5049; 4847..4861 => 0.9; 74.4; 69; 69.7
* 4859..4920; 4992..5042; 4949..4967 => -0.8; 69.7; 72.6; 69.4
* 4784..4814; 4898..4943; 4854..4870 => 1.7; 74.3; 65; 71.7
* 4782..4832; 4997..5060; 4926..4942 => -0.2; 74.6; 72.9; 69.6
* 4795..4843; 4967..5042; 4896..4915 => -0.2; 74.6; 73.2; 69.9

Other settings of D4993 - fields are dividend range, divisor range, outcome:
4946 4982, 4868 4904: 1.06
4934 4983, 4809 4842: 1.03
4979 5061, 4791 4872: 1.04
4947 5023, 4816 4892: 1.05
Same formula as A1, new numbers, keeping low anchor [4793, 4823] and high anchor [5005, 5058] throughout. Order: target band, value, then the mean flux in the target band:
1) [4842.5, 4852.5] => 0.1 angstroms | 73.7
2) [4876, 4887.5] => 0.4 angstroms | 70.4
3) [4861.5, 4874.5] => 1.3 angstroms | 66.4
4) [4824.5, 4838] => 0.1 angstroms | 74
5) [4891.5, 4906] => -0.1 angstroms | 73.1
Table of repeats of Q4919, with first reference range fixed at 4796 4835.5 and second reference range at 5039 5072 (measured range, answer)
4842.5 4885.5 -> 0.078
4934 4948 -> -0.010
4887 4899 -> 0.043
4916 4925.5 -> 0.091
